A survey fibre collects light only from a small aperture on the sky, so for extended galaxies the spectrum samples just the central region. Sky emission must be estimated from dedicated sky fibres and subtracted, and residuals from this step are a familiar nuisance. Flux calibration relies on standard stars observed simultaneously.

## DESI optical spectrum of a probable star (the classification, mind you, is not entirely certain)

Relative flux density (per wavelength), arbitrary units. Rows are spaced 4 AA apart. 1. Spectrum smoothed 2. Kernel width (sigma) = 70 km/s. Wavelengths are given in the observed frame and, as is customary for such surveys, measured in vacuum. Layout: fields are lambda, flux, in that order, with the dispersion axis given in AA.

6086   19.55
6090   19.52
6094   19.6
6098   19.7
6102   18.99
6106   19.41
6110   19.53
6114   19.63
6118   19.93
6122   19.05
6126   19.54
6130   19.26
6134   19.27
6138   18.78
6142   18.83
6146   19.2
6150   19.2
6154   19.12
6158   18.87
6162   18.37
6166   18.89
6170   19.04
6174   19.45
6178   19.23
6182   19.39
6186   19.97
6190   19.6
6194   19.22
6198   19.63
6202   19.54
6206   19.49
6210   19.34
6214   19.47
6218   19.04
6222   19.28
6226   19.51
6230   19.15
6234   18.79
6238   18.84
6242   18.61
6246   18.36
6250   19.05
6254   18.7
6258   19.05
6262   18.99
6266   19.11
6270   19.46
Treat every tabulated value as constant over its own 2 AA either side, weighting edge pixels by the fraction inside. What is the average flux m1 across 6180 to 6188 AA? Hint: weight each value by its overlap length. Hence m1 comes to 19.7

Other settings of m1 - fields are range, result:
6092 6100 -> 19.6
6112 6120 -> 19.8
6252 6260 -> 18.9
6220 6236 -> 19.2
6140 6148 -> 19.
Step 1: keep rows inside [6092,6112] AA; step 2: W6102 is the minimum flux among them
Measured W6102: 18.99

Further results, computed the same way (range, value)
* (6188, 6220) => 19.04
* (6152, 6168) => 18.37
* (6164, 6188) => 18.89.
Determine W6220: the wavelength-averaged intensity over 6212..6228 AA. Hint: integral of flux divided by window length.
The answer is 19.3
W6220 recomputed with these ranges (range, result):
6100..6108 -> 19.2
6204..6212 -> 19.4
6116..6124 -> 19.5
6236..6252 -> 18.7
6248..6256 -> 18.9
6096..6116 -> 19.5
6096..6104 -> 19.3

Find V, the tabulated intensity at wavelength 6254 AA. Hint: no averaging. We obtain 18.7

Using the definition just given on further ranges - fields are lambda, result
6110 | 19.53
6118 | 19.93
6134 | 19.27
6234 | 18.79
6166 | 18.89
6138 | 18.78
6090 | 19.52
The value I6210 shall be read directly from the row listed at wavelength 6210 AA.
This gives 19.34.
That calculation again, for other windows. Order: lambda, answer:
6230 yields 19.15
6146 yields 19.2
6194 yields 19.22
